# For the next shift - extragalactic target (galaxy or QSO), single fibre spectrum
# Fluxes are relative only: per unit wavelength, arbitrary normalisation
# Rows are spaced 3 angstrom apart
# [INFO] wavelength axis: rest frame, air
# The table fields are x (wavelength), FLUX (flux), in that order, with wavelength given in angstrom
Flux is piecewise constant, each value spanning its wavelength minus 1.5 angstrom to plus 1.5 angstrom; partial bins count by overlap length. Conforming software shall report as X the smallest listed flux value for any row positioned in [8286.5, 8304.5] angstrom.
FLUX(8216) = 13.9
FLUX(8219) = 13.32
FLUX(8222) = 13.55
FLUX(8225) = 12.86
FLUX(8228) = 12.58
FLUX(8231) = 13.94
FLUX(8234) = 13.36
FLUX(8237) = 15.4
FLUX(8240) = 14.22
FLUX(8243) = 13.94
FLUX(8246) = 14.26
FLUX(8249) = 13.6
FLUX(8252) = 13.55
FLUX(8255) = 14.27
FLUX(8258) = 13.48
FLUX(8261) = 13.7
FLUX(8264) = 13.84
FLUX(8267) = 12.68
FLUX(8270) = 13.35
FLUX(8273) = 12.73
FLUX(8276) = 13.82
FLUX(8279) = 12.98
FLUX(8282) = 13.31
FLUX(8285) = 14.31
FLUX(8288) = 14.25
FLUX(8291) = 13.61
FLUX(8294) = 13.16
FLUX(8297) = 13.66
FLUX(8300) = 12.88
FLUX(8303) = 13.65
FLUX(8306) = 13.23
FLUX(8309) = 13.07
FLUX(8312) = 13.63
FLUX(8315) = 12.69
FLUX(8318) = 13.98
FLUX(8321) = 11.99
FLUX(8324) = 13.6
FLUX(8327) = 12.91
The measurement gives 12.88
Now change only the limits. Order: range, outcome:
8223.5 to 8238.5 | 12.58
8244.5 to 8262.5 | 13.48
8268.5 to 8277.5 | 12.73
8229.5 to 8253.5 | 13.36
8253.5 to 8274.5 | 12.68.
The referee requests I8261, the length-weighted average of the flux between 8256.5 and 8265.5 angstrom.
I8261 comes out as 13.7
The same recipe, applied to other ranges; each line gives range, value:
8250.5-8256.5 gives 13.9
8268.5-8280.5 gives 13.2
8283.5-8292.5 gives 14.1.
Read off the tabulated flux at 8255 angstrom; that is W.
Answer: 14.27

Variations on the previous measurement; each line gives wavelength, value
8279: 12.98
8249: 13.6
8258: 13.48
